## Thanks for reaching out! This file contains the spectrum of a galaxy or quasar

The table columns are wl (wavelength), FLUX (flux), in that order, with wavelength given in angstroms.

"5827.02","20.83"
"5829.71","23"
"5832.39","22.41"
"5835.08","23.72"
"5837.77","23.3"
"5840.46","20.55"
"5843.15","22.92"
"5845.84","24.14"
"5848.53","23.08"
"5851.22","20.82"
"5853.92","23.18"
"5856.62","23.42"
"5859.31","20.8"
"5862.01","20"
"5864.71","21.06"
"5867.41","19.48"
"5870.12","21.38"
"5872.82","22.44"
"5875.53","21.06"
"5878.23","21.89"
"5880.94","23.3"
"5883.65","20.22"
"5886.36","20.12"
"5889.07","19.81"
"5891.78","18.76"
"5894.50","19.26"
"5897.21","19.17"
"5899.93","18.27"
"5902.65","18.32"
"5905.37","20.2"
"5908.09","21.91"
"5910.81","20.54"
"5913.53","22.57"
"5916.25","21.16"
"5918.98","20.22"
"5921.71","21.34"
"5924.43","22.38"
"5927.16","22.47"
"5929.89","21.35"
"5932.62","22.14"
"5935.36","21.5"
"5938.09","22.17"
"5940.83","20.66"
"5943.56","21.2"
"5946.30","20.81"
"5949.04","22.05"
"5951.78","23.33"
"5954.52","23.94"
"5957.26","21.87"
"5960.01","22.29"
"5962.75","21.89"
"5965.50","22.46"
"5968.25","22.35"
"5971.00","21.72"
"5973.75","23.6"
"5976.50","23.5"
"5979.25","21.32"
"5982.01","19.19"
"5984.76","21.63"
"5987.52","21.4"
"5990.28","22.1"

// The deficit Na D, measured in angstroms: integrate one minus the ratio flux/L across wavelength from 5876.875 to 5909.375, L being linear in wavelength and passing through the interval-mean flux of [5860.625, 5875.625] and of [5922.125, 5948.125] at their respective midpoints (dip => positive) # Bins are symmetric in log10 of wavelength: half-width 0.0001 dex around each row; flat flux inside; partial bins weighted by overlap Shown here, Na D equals 1.63 angstroms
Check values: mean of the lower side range 20.9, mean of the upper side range 21.6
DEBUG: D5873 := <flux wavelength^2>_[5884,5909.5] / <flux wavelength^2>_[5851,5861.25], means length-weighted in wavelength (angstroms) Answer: 0.9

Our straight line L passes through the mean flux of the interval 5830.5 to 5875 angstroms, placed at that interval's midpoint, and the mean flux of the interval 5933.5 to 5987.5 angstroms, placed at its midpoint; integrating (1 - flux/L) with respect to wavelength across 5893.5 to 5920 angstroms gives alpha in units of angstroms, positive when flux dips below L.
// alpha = 2.19 angstroms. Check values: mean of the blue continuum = 22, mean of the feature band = 20.2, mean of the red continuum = 22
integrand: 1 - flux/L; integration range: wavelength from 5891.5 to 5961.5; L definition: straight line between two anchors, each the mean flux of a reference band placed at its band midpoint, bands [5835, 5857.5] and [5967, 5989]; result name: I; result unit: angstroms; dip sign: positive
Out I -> 3.1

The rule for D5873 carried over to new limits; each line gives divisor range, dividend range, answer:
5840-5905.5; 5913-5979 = 1.08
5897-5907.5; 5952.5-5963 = 1.20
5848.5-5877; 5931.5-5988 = 1.06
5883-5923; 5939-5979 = 1.13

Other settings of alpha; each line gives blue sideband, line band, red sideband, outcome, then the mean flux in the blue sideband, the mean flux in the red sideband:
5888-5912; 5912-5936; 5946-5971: -1.1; 19.6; 22.4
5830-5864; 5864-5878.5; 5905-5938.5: 0.6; 22.4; 21.6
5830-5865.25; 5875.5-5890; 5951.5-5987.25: 0.8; 22.3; 22.2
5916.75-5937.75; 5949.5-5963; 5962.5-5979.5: -0.3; 21.6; 22.5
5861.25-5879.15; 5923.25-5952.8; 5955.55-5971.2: 0.1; 21.1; 22.2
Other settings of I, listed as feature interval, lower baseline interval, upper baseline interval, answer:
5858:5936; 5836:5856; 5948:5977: 6.30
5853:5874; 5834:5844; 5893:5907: -0.25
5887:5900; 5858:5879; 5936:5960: 1.29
